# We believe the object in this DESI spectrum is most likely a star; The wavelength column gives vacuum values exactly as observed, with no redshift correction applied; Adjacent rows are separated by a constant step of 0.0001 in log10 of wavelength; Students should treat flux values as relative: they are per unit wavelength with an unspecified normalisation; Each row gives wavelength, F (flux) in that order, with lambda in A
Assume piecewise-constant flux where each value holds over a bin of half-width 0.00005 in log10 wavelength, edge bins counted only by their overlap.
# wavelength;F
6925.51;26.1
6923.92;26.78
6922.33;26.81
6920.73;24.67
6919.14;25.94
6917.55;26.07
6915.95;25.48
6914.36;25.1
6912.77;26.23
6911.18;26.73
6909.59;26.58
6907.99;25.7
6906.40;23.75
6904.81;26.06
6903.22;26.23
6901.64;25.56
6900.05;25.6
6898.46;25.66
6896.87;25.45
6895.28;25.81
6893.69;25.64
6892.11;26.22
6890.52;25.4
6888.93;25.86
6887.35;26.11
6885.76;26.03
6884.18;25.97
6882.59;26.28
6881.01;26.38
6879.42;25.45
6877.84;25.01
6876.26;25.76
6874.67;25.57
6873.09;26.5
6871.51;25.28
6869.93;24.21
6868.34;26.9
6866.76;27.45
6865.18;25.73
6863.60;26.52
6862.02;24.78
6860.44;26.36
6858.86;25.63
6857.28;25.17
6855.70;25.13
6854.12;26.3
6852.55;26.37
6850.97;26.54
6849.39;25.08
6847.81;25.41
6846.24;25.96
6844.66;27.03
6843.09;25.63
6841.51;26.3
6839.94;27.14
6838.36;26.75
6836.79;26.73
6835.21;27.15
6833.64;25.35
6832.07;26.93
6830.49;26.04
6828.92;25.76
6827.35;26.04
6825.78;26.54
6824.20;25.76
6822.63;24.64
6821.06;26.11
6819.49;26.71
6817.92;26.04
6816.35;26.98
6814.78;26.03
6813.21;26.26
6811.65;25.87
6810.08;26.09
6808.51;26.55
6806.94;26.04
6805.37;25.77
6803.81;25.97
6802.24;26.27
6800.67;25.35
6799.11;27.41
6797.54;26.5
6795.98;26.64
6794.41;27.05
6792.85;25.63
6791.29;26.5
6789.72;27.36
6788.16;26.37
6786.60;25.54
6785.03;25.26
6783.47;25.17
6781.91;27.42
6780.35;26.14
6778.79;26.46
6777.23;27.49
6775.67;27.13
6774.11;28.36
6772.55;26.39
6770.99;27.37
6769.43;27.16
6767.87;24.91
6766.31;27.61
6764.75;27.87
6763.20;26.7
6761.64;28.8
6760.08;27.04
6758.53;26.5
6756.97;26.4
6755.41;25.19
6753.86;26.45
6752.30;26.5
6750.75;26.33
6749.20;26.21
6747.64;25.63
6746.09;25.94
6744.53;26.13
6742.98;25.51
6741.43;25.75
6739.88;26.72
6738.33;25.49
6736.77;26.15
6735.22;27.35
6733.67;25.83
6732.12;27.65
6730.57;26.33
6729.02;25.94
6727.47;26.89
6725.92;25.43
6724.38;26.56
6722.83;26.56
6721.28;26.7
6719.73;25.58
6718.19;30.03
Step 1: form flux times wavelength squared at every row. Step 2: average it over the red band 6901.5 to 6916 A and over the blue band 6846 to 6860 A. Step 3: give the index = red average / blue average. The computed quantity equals 1.0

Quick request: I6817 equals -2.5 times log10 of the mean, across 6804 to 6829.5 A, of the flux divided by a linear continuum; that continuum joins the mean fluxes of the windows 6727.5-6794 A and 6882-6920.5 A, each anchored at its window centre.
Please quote 0.01 mag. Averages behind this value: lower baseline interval 26.5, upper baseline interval 25.8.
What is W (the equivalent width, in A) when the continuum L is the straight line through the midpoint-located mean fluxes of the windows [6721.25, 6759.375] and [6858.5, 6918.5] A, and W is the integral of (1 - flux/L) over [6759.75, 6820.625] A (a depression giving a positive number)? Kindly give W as -1.1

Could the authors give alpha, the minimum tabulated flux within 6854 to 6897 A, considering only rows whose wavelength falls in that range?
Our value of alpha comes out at 24.21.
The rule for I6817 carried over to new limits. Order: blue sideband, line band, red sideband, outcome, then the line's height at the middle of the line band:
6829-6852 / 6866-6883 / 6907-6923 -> 0.009 mag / 26.1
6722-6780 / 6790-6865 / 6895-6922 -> 0.000 mag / 26.1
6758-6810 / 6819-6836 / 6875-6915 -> 0.009 mag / 26.3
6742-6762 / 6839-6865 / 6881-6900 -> 0.001 mag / 26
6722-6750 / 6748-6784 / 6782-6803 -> -0.021 mag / 26.3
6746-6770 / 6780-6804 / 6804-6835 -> 0.001 mag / 26.3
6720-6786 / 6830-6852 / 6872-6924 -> -0.008 mag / 26.1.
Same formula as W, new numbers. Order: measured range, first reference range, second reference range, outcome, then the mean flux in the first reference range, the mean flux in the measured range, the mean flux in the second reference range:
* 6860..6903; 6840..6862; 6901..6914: 0.1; 25.9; 25.8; 25.8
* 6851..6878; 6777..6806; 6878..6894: 0.2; 26.3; 25.8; 25.9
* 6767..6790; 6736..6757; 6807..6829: -0.4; 26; 26.6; 26.1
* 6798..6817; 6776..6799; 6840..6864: 0.0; 26.4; 26.2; 25.9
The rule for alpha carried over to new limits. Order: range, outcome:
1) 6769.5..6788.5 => 25.17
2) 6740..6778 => 24.91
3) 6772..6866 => 24.64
